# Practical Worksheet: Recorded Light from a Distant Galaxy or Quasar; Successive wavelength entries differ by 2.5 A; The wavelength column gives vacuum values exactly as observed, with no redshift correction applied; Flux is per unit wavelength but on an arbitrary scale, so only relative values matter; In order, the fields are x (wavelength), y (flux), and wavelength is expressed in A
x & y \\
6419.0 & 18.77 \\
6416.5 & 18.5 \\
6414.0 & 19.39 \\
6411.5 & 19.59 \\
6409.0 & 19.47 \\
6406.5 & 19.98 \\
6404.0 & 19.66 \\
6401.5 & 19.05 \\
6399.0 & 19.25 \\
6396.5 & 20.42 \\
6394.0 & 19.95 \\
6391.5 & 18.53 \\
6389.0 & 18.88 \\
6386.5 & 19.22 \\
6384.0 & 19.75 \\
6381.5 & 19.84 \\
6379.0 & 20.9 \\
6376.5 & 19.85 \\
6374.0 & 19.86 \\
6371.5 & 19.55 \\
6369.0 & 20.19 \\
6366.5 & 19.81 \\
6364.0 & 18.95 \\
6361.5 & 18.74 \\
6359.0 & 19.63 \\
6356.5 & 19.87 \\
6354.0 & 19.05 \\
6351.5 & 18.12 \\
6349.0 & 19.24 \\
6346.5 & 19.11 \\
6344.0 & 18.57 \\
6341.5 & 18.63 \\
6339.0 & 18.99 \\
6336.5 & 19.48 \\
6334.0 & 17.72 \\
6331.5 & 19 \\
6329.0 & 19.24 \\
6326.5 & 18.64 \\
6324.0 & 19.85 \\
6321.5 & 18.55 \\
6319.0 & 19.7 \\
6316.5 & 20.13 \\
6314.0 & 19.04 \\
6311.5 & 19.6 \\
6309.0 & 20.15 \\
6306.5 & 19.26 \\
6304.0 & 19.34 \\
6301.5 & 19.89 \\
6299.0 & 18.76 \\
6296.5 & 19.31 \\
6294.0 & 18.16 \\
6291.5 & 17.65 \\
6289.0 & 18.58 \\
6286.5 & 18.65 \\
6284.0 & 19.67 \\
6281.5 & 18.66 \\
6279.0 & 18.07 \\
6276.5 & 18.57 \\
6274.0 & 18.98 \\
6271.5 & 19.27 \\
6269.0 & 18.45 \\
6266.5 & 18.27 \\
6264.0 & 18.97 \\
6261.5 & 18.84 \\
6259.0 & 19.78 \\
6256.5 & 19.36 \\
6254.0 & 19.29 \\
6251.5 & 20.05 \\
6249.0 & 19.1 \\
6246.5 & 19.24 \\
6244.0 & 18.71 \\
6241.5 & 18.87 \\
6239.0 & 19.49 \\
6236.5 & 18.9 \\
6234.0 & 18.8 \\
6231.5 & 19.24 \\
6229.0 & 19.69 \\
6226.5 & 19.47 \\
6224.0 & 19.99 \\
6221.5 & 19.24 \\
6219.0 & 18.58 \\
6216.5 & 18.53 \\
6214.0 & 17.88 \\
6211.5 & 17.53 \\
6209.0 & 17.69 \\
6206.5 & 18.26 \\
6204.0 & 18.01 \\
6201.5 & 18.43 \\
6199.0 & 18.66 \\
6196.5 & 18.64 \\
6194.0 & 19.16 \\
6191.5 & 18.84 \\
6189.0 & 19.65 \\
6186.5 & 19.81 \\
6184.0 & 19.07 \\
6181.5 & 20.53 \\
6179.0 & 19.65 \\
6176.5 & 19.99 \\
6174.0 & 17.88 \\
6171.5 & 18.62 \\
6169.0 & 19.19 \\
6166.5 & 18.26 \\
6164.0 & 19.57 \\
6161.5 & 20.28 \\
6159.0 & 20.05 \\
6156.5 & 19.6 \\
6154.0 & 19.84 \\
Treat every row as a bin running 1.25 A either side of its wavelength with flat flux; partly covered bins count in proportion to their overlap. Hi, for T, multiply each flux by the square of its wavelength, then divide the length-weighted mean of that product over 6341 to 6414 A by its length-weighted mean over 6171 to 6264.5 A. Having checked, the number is 1.08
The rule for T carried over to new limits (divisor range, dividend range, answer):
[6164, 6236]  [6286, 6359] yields 1.05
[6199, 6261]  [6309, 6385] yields 1.06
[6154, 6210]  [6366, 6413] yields 1.10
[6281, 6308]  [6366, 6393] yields 1.07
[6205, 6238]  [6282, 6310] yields 1.04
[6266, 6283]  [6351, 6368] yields 1.06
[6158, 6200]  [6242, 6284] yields 1.01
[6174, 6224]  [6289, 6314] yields 1.05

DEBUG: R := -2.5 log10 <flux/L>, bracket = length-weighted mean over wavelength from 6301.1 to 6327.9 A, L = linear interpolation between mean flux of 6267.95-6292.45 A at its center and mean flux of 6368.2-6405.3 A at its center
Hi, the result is -0.03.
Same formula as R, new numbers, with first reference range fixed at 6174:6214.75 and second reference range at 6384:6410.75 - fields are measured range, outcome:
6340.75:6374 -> 0.01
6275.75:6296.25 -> 0.03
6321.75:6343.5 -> 0.02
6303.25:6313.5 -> -0.02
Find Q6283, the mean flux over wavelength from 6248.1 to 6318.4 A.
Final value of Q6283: 19.1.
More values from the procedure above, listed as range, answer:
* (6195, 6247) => 18.7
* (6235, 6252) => 19.2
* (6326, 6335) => 18.7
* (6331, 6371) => 19.1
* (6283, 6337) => 19.1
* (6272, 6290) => 18.8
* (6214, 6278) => 19.1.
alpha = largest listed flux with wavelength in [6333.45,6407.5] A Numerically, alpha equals 20.9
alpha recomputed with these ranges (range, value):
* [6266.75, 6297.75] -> 19.67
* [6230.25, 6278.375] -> 20.05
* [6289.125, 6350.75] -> 20.15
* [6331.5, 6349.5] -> 19.48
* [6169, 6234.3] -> 20.53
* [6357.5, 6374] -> 20.19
